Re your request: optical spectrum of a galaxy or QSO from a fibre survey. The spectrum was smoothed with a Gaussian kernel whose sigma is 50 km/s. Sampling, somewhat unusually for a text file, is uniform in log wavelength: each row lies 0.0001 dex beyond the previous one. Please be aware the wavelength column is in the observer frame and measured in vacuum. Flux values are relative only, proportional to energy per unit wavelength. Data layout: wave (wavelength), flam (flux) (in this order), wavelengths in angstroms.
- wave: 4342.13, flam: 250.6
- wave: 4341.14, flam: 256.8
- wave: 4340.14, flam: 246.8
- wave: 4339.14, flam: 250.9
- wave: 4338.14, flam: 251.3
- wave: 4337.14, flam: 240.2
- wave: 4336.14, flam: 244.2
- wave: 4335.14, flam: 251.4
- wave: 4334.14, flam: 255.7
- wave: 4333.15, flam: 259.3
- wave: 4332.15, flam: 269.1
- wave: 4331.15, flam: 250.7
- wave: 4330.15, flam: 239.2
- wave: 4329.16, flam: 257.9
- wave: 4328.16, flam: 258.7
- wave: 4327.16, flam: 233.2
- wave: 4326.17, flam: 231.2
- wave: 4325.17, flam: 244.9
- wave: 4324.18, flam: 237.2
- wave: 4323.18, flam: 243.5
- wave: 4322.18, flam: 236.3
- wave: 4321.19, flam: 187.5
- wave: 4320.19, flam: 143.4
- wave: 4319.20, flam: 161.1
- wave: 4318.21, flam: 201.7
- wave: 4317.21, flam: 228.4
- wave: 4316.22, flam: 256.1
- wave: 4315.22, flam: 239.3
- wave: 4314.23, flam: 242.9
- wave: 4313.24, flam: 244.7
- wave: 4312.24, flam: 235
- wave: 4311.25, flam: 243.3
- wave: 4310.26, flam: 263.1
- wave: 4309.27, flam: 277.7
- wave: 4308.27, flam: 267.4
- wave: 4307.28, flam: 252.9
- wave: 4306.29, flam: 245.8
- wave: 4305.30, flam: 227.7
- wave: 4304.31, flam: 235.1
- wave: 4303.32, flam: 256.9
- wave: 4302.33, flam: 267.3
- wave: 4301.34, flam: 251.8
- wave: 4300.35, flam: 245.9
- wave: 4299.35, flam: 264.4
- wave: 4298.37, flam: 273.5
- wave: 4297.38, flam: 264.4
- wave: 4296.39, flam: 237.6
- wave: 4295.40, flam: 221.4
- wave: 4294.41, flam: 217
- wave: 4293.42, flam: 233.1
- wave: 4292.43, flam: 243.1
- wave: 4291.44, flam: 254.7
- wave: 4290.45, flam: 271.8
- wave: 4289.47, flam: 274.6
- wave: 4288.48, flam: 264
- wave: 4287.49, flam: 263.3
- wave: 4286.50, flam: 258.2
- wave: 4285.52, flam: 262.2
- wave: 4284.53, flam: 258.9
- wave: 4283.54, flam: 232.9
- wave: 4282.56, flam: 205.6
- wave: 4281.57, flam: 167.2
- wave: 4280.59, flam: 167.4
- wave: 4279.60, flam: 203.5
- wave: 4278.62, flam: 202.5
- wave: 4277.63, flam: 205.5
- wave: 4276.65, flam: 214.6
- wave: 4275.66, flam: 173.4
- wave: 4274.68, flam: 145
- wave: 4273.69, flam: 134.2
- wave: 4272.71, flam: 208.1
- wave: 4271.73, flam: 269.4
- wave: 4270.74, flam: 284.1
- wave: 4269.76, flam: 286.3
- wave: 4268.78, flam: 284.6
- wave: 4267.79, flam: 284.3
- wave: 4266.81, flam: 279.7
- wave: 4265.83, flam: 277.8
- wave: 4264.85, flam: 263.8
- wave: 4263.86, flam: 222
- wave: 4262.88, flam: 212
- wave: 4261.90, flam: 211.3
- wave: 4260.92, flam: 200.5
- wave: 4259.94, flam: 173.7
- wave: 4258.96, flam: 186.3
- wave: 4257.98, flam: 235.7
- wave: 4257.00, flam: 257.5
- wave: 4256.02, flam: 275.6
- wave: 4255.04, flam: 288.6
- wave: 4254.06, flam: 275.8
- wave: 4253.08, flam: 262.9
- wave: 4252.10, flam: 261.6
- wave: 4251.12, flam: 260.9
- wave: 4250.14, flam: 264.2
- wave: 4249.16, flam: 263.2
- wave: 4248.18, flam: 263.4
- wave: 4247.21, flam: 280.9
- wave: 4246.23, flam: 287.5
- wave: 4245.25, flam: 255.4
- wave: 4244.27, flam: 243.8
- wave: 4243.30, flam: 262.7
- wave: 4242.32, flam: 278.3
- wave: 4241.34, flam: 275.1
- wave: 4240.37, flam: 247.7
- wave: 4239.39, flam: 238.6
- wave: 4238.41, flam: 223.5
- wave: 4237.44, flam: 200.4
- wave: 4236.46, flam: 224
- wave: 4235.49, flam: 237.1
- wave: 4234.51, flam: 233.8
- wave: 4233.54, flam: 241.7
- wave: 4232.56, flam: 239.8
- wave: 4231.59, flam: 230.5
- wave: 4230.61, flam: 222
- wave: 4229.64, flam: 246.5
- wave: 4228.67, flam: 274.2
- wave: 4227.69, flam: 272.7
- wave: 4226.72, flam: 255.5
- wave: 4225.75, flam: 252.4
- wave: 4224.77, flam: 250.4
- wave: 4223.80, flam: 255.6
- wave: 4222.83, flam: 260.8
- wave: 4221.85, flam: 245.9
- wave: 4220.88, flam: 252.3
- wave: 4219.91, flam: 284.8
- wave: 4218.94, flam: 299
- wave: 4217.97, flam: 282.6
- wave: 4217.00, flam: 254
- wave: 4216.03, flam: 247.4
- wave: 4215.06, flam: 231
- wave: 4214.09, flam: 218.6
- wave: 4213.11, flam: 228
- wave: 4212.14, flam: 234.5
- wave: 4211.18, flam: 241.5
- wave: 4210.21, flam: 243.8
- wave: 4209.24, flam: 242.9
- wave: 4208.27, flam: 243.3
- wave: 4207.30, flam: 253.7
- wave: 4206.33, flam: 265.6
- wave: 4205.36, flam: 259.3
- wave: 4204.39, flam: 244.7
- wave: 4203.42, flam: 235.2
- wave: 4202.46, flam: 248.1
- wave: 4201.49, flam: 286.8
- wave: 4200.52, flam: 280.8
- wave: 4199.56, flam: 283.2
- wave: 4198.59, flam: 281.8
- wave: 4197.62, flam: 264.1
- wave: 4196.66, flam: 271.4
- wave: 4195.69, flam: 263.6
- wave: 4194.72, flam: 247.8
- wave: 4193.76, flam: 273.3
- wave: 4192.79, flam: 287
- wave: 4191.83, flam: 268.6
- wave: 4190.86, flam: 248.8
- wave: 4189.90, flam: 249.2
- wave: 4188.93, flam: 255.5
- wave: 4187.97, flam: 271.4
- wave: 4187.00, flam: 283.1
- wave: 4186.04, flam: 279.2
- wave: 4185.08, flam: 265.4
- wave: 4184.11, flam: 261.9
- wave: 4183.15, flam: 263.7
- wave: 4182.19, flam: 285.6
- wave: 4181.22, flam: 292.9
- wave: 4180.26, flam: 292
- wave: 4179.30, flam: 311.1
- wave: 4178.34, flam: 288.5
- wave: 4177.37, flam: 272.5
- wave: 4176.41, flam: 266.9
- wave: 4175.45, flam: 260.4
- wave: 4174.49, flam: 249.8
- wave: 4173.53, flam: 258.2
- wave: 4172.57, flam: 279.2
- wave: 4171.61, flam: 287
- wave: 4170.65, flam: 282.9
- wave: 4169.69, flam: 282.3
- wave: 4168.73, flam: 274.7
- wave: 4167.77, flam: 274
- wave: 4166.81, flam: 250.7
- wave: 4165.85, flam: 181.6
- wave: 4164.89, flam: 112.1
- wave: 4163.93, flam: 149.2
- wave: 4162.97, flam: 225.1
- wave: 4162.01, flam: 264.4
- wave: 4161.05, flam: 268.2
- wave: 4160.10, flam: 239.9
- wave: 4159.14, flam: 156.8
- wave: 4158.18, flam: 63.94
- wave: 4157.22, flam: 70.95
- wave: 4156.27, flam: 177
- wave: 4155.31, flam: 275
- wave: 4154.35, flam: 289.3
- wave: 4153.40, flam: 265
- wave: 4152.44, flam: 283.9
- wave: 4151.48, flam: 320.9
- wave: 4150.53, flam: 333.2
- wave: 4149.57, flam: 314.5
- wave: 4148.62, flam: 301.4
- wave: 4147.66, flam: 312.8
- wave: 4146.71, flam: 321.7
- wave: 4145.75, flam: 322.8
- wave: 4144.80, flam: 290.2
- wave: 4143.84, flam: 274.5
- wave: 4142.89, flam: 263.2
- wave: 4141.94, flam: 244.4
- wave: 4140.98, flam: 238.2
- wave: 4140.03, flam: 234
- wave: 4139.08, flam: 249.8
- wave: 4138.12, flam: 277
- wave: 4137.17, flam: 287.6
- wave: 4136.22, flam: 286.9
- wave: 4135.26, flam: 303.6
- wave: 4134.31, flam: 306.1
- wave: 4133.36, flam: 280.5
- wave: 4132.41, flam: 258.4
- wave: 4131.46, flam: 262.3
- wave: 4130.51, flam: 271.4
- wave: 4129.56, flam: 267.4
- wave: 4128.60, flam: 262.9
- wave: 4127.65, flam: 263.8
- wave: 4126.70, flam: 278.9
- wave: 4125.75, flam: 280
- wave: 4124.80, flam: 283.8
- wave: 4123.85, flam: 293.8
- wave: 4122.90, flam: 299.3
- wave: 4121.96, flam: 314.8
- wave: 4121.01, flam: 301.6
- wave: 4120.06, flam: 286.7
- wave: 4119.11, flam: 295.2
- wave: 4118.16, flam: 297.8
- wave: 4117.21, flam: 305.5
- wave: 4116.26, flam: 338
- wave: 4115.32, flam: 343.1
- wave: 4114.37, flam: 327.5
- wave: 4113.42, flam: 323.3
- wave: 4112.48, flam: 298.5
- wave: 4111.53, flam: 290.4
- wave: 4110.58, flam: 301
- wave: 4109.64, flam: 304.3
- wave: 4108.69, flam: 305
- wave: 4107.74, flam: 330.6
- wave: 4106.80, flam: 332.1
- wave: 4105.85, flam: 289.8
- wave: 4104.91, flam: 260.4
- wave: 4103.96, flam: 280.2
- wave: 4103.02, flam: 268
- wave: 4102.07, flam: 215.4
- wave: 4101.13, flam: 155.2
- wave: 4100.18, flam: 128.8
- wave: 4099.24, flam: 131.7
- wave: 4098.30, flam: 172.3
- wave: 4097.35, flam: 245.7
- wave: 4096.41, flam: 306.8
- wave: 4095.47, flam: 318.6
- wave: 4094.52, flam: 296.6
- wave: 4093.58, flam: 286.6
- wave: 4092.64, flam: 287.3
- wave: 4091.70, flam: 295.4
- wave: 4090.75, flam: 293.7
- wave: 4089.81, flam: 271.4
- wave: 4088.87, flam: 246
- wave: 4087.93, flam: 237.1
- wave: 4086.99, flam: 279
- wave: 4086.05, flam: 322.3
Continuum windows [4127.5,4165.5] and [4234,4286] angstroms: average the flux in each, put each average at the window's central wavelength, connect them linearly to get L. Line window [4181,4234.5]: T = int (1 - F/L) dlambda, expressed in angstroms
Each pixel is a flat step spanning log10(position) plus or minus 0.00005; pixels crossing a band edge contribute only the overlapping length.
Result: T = -2.8 angstroms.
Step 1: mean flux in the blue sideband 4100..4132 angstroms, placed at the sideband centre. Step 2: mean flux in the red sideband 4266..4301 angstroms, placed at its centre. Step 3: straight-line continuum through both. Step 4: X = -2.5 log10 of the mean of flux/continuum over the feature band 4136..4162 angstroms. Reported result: 0.074 mag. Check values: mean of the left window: 285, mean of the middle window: 258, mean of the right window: 236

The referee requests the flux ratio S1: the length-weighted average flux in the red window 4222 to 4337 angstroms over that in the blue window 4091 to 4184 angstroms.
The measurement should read 0.90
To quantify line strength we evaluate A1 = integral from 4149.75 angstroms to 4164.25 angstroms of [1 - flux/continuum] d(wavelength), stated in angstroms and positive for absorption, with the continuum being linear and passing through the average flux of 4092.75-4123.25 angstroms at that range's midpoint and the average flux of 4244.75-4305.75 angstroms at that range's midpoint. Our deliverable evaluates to 2.19 angstroms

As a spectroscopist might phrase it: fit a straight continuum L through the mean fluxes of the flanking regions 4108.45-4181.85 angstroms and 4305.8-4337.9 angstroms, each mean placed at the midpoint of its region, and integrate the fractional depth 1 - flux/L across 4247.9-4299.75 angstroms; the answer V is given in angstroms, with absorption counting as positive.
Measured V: 1.8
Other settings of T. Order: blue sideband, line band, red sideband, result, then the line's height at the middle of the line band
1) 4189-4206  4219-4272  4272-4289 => -4.5 angstroms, 233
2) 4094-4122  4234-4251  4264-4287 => -1.0 angstroms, 239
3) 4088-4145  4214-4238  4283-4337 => 0.9 angstroms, 258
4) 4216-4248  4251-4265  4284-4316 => 0.8 angstroms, 253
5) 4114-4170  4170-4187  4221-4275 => -1.1 angstroms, 259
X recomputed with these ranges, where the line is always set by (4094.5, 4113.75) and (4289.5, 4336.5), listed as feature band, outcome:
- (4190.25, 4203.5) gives -0.059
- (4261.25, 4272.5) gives -0.053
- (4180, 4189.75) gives -0.076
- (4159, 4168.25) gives 0.199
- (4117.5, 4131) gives -0.097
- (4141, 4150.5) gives -0.133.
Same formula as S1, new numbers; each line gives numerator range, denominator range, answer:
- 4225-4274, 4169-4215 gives 0.94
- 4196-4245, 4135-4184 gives 0.98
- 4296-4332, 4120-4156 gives 0.85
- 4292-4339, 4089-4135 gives 0.86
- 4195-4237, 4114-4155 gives 0.88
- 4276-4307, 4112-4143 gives 0.83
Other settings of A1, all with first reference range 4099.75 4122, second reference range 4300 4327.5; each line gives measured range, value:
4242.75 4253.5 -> -0.5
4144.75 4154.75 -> -1.0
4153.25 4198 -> 3.5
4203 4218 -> 1.0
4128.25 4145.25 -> 0.6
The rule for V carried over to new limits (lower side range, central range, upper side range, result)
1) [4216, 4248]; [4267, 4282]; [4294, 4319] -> 1.9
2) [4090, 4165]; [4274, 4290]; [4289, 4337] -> 1.9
